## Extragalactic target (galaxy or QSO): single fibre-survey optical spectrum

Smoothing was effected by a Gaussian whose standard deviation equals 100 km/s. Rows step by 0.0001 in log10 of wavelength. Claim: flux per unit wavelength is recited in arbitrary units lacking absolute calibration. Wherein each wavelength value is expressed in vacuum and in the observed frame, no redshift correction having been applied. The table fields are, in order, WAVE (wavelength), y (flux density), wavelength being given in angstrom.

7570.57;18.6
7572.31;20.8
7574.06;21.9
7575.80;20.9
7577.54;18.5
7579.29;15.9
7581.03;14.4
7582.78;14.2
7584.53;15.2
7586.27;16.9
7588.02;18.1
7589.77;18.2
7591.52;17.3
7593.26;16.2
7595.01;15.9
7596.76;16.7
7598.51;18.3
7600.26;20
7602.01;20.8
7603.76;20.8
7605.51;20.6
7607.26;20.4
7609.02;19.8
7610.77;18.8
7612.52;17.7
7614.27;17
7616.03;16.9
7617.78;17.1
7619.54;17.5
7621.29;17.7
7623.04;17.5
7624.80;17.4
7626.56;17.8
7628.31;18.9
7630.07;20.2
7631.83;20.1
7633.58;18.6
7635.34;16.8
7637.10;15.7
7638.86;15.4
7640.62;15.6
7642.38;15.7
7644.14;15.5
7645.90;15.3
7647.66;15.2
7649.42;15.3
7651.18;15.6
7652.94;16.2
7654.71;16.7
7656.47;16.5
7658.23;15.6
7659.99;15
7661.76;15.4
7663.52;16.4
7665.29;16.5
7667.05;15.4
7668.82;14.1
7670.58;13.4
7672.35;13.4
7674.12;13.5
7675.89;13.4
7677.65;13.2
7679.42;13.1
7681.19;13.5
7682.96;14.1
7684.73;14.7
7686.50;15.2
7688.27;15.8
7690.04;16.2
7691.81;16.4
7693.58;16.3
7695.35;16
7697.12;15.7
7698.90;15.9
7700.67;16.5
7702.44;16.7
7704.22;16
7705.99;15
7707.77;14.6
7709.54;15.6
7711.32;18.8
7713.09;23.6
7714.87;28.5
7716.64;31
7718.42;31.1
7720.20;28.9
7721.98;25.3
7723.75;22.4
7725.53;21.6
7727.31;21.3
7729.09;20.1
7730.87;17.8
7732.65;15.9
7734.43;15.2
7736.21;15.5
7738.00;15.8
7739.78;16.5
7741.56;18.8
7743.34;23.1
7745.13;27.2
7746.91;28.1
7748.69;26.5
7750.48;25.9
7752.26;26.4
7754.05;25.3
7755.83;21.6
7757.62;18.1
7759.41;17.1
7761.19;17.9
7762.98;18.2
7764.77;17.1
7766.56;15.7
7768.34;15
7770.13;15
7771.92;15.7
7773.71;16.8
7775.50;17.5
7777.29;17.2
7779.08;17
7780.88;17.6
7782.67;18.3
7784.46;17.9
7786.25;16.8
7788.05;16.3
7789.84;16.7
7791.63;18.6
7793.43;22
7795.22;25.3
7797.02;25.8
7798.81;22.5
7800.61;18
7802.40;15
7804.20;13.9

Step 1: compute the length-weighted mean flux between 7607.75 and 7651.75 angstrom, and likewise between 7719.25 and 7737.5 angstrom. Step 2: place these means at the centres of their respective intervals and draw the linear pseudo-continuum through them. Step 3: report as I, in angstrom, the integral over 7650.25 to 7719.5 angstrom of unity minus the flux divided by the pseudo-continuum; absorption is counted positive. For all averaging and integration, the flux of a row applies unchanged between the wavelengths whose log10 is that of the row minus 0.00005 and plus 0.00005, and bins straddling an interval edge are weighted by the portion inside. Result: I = 8.4 angstrom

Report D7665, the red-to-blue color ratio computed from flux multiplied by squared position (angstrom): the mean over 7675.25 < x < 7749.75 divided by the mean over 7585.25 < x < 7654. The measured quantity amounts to 1.11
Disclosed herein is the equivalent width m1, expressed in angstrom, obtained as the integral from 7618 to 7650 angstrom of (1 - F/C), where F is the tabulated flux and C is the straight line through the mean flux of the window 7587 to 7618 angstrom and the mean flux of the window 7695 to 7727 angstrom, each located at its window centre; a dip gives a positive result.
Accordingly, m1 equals 3.44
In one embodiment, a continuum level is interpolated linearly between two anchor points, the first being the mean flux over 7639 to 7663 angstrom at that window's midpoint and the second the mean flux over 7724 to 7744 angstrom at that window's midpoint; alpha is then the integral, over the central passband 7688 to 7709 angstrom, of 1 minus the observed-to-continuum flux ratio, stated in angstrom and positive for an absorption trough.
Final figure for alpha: 1.6 angstrom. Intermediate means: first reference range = 15.7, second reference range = 18.4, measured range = 15.9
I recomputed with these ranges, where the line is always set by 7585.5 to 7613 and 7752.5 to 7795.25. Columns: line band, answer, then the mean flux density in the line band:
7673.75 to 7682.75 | 2.43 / 13.4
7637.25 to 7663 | 3.86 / 15.7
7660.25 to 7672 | 2.09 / 15.1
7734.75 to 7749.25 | -2.32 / 21.1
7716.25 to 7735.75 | -4.48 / 22.4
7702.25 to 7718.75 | -2.43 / 20.9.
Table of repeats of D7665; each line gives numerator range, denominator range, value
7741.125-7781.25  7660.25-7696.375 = 1.38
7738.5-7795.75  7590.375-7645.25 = 1.14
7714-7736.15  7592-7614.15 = 1.26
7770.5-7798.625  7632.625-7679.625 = 1.26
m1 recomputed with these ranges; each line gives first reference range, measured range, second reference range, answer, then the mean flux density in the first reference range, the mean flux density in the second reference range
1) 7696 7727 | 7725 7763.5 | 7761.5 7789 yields -3.81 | 21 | 16.8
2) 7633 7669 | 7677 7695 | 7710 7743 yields 3.49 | 15.8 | 21.5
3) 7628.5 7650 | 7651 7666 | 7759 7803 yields 0.79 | 16.7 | 18.1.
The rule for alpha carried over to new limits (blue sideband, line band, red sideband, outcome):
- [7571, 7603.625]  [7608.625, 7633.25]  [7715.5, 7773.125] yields 0.5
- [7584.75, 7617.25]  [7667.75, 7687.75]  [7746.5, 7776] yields 5.4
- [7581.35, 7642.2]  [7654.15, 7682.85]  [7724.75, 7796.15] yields 5.8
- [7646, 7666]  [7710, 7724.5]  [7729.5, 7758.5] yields -4.8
